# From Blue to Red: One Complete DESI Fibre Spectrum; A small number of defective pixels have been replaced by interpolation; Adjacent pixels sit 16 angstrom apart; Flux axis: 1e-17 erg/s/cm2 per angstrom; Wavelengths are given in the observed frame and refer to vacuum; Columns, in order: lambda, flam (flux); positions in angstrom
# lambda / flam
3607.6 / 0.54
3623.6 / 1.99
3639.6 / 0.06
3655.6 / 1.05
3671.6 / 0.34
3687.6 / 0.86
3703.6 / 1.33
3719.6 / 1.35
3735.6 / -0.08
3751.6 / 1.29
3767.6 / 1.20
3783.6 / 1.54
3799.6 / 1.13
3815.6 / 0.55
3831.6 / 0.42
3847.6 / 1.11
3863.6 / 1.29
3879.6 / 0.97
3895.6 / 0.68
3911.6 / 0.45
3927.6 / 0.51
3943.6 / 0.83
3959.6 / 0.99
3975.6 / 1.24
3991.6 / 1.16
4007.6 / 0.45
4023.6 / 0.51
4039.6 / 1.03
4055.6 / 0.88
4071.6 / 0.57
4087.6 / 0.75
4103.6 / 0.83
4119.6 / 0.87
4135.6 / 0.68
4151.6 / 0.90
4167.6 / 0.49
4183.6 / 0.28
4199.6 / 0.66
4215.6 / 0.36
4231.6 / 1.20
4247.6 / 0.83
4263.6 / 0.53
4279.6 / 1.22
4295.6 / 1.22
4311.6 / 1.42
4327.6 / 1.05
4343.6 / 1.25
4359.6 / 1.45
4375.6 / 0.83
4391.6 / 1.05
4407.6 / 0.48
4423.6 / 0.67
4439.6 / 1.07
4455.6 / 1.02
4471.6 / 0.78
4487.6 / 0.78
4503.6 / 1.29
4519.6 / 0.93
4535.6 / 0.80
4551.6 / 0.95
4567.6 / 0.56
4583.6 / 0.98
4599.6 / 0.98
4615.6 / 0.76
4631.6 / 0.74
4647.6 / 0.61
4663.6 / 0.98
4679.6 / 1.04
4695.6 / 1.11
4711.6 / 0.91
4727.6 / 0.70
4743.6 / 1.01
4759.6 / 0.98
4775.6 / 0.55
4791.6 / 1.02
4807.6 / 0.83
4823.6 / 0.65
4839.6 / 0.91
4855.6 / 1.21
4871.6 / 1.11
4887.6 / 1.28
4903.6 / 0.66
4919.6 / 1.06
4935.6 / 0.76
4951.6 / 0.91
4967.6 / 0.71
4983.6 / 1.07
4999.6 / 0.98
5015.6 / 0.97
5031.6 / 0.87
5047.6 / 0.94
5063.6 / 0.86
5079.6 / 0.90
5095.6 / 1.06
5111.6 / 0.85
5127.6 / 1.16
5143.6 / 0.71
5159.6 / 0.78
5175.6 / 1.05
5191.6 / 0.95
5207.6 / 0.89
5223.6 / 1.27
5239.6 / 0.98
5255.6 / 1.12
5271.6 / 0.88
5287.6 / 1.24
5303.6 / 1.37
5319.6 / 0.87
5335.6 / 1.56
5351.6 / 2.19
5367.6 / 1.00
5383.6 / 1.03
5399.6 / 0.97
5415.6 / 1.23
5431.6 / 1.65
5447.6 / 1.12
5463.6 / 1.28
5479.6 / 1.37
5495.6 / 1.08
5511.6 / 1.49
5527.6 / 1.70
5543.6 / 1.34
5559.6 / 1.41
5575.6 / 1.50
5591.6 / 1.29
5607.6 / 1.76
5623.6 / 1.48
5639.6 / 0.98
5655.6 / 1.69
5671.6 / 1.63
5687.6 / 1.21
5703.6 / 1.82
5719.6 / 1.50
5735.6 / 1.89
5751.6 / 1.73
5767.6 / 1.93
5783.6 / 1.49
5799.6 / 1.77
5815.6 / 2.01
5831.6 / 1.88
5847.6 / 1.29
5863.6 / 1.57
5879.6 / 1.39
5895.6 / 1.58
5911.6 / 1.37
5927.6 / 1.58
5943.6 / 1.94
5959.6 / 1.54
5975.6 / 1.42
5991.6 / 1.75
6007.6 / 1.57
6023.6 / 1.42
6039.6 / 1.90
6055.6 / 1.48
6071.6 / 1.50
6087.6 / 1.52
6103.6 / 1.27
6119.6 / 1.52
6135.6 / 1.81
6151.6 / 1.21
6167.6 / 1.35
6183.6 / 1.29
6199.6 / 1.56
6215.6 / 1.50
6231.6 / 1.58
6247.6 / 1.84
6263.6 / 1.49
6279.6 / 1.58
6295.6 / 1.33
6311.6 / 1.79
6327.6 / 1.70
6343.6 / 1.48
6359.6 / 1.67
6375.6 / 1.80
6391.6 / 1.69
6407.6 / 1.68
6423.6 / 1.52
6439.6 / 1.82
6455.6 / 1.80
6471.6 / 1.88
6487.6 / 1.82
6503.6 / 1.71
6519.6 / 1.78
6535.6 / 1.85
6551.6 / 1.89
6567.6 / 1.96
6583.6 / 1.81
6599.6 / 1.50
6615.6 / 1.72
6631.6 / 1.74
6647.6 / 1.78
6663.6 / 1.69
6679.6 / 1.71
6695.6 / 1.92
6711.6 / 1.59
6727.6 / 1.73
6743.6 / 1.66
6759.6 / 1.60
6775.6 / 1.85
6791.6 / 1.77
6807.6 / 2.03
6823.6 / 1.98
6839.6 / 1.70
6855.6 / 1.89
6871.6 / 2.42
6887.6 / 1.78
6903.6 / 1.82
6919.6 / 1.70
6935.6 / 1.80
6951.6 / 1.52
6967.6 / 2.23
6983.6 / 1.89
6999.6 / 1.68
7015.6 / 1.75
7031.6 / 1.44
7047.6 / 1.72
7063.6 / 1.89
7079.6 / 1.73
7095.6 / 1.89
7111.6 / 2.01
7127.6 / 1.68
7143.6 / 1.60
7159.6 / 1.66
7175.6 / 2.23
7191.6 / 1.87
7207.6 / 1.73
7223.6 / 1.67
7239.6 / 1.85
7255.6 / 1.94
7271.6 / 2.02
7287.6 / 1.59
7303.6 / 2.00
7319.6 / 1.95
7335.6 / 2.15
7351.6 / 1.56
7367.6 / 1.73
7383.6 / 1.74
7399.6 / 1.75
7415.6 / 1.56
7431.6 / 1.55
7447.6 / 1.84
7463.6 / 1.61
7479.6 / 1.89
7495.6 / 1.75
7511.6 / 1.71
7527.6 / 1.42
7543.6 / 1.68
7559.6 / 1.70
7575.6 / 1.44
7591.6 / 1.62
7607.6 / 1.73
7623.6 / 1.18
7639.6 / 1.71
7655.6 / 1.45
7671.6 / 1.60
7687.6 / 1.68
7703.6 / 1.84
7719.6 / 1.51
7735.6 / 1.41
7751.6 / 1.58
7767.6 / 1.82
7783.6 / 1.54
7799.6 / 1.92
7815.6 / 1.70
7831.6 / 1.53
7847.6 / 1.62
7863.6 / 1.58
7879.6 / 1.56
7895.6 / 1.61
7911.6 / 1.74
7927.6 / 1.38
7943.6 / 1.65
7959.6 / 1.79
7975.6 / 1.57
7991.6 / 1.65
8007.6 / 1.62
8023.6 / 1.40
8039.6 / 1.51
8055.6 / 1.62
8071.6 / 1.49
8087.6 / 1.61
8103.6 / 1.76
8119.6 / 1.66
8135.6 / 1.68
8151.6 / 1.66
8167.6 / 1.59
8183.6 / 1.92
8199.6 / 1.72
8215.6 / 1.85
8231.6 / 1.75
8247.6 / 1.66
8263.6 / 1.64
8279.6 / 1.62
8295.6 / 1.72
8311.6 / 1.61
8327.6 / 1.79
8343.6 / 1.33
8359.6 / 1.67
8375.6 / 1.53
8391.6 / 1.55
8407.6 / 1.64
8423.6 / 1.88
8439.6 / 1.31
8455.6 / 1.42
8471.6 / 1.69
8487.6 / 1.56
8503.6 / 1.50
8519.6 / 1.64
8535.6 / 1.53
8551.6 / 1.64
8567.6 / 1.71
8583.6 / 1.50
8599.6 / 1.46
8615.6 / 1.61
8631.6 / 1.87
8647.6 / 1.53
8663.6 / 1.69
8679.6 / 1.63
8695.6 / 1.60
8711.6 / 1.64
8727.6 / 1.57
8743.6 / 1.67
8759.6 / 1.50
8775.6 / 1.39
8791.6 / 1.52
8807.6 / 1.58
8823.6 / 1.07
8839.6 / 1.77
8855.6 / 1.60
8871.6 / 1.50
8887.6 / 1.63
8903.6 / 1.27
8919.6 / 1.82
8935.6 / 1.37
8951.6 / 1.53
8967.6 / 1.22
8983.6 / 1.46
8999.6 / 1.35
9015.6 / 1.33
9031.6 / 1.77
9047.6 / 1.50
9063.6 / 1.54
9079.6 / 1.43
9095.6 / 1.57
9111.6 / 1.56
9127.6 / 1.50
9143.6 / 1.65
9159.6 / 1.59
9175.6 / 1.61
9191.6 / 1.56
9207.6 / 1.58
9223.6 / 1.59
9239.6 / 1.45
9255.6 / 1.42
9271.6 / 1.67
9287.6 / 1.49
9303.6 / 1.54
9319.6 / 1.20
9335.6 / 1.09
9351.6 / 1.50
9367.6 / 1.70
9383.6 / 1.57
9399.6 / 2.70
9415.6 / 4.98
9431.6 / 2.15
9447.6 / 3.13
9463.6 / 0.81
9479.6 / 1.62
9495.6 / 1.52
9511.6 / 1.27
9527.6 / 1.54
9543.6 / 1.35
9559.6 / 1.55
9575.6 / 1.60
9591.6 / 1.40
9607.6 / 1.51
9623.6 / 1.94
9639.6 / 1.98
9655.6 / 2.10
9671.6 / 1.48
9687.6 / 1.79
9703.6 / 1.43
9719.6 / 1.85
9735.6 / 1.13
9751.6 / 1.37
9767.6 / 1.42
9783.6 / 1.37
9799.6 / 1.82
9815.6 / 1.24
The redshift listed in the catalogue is 0.43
